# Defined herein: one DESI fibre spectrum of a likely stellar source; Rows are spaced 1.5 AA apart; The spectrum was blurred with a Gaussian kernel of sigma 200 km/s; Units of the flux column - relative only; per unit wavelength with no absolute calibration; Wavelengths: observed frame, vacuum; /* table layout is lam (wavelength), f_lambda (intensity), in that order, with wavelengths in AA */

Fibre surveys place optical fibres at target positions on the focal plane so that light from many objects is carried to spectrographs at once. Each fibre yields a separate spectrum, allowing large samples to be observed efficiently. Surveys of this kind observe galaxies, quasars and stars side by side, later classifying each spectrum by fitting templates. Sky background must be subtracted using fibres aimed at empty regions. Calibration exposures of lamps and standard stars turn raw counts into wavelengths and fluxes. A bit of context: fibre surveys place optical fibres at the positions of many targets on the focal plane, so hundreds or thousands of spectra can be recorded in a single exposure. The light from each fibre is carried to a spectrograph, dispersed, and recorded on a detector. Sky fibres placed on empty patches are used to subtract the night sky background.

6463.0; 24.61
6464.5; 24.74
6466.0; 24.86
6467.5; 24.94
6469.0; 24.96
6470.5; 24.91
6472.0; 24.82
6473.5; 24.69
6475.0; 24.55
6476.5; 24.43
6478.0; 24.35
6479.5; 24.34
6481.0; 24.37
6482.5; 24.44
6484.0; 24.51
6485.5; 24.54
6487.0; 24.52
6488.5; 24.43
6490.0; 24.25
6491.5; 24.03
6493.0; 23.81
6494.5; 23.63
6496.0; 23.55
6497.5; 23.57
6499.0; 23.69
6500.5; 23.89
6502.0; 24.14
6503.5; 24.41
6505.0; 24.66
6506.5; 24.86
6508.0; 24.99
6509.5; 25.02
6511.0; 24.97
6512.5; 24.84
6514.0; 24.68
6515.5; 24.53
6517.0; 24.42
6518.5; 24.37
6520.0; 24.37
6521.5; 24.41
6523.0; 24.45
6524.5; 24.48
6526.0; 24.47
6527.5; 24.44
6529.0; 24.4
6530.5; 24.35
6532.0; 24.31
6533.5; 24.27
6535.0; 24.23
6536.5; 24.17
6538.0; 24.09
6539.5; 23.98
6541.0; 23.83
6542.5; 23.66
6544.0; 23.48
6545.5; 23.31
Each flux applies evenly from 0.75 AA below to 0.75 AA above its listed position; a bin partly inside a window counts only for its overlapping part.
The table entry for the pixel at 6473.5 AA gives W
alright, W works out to 24.69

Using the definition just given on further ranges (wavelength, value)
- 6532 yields 24.31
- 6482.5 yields 24.44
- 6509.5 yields 25.02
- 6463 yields 24.61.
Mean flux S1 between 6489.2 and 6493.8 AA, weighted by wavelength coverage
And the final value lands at 24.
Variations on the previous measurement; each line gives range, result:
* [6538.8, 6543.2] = 23.8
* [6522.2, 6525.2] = 24.5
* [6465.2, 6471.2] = 24.9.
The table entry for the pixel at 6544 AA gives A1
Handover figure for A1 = 23.48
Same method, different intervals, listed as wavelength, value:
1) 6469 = 24.96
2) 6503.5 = 24.41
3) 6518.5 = 24.37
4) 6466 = 24.86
